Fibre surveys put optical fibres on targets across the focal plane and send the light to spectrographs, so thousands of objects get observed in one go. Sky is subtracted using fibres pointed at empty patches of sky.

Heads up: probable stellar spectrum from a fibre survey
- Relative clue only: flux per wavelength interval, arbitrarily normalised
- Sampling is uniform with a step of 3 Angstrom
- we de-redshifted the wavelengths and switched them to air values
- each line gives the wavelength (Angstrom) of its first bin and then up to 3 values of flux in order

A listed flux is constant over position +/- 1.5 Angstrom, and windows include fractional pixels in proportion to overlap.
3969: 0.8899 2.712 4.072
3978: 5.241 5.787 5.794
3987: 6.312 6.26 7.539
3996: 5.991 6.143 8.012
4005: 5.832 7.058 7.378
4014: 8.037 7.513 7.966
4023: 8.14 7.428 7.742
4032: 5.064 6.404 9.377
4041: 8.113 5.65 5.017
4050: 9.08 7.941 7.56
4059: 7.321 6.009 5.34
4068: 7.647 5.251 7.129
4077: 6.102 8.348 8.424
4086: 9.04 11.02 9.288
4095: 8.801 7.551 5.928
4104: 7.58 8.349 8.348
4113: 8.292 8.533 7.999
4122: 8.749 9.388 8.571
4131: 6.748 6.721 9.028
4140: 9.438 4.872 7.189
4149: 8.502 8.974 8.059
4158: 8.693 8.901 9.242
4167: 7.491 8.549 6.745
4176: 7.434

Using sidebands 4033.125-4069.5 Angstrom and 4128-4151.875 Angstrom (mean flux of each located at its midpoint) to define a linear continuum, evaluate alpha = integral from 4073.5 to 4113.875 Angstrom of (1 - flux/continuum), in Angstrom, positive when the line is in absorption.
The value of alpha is -4.5 Angstrom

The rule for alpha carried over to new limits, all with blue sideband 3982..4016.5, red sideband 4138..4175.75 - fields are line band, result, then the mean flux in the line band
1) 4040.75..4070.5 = 1.5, 6.86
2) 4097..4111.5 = 0.1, 7.55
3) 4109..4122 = -1.1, 8.34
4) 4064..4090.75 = -0.8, 7.65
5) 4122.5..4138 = -0.5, 8.1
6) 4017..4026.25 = -1.2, 7.85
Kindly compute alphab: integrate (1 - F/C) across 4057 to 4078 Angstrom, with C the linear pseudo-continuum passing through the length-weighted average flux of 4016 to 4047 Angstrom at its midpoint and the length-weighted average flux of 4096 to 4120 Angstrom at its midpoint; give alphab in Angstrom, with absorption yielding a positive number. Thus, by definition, 3.0 Angstrom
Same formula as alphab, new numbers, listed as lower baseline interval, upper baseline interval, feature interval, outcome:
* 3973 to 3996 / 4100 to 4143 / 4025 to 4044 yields -1.7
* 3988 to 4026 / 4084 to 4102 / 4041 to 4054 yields 1.4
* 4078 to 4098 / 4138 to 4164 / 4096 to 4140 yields 2.7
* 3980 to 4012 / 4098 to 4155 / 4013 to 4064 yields -2.1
